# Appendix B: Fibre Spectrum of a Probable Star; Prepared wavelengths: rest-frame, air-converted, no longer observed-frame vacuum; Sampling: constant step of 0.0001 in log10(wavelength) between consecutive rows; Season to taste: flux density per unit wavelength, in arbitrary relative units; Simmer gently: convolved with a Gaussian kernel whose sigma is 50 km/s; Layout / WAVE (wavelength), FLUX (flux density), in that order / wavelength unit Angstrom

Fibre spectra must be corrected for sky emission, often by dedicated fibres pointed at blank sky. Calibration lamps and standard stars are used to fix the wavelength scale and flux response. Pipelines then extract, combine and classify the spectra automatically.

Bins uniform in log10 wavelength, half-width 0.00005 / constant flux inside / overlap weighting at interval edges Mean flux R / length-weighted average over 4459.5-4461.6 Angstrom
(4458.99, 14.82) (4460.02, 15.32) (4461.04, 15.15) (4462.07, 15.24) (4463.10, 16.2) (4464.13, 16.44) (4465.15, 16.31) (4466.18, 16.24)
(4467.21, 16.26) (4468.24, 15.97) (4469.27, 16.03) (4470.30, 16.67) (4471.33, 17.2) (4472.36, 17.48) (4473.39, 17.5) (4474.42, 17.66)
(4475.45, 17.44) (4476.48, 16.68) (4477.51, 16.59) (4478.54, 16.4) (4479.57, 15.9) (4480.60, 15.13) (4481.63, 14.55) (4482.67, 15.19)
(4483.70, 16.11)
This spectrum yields 15.2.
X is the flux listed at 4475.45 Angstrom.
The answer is 17.44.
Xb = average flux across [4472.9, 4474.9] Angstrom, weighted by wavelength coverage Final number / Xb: 17.6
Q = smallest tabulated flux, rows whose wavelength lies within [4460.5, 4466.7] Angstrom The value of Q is 15.15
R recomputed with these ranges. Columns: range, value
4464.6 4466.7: 16.3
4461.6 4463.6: 15.7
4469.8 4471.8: 16.9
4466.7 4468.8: 16.1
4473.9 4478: 17.1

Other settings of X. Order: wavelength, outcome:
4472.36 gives 17.48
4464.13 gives 16.44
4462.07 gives 15.24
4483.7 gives 16.11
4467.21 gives 16.26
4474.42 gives 17.66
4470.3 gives 16.67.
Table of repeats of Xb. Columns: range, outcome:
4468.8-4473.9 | 17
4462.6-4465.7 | 16.3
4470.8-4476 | 17.4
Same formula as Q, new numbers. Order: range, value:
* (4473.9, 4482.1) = 14.55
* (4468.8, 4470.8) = 16.03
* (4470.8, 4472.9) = 17.2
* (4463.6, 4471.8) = 15.97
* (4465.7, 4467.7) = 16.24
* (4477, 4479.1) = 16.4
